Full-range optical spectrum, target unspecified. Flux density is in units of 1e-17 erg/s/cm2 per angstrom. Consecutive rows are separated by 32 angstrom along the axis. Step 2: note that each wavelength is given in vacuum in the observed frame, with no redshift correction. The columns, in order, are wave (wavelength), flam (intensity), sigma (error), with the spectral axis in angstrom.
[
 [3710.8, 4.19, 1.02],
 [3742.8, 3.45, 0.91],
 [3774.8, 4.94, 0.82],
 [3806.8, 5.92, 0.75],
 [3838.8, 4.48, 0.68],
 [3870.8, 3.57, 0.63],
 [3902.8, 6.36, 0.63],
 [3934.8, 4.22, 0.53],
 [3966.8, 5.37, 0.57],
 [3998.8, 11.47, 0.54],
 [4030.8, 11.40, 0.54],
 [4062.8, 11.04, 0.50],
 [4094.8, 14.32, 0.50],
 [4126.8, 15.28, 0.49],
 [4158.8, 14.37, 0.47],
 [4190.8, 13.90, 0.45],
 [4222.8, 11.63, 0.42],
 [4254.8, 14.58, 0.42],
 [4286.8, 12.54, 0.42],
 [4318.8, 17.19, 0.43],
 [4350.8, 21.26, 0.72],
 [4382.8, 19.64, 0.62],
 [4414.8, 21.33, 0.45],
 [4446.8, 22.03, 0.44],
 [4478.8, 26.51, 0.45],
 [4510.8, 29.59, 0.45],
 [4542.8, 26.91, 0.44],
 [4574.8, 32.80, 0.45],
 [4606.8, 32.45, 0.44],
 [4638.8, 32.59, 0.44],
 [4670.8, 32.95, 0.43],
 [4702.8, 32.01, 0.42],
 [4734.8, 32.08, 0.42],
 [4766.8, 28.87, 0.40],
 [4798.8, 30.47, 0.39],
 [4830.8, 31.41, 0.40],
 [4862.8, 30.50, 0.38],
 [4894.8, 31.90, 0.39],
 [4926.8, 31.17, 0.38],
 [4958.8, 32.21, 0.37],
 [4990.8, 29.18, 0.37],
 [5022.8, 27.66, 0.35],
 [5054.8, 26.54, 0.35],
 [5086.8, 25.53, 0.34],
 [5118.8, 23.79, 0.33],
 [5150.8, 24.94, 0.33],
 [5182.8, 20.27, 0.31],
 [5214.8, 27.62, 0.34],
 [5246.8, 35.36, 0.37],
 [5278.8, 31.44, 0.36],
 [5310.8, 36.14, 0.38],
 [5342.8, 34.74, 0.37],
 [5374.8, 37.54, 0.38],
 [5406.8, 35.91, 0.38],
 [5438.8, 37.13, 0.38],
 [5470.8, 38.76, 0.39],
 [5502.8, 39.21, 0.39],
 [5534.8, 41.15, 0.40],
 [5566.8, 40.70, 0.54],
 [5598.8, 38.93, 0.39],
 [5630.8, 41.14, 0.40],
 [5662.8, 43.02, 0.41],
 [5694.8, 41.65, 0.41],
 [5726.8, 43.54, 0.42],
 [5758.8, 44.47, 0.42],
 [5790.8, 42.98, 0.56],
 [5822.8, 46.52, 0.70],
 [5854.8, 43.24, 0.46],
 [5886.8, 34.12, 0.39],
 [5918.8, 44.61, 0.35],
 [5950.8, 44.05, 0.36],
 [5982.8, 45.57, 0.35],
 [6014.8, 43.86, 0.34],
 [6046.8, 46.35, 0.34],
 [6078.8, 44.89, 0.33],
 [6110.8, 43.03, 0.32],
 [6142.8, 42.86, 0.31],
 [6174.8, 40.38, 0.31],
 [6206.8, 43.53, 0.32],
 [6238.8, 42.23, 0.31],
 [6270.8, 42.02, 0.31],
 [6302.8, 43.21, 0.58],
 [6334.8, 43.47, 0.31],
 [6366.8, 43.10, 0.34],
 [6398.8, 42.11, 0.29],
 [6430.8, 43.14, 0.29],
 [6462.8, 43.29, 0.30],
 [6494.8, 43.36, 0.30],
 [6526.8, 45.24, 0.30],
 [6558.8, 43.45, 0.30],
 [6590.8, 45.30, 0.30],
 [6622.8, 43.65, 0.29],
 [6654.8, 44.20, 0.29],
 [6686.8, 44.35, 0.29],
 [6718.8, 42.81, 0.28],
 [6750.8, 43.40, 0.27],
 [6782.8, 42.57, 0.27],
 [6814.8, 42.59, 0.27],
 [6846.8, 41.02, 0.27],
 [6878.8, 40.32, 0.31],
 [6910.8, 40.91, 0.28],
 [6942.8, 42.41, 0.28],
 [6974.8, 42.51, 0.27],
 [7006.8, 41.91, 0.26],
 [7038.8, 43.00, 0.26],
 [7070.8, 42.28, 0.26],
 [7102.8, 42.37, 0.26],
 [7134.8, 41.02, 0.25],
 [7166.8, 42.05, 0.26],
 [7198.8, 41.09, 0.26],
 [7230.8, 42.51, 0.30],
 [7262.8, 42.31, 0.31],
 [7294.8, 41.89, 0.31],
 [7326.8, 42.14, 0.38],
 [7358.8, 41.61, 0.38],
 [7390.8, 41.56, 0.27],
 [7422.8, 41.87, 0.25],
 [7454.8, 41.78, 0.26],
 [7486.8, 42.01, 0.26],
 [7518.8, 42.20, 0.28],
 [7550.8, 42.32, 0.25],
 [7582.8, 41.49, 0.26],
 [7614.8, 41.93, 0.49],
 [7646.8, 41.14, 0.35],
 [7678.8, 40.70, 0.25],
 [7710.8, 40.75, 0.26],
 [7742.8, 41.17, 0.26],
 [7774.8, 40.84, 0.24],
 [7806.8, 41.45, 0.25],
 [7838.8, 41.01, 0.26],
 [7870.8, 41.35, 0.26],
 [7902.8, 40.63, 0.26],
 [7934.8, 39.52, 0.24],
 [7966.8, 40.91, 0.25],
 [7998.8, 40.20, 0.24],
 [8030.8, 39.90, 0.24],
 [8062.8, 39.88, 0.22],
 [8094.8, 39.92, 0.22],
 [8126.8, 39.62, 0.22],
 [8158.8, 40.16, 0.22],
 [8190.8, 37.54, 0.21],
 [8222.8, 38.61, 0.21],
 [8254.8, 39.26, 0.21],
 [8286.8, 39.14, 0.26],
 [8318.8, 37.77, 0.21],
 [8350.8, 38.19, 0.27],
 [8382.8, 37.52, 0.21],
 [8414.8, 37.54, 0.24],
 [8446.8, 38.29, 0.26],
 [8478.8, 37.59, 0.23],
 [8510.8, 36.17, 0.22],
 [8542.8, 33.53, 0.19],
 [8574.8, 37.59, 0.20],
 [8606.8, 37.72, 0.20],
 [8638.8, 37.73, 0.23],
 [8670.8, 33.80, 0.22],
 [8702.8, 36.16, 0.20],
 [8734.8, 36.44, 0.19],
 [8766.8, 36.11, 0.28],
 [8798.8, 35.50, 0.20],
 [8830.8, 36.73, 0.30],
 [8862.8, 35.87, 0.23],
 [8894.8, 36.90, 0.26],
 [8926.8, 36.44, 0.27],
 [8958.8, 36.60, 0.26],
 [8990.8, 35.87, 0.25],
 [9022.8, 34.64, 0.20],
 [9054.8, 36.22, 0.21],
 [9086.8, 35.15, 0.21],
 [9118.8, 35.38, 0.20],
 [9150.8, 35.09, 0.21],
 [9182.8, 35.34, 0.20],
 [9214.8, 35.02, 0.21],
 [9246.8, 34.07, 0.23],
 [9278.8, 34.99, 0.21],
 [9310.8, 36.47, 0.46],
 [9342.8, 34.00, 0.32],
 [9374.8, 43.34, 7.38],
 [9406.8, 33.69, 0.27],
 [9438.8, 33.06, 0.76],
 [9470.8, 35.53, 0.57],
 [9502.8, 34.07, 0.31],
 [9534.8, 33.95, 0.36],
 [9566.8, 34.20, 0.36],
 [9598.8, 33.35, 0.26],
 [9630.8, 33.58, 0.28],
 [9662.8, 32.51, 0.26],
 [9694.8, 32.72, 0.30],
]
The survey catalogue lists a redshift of 0.000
